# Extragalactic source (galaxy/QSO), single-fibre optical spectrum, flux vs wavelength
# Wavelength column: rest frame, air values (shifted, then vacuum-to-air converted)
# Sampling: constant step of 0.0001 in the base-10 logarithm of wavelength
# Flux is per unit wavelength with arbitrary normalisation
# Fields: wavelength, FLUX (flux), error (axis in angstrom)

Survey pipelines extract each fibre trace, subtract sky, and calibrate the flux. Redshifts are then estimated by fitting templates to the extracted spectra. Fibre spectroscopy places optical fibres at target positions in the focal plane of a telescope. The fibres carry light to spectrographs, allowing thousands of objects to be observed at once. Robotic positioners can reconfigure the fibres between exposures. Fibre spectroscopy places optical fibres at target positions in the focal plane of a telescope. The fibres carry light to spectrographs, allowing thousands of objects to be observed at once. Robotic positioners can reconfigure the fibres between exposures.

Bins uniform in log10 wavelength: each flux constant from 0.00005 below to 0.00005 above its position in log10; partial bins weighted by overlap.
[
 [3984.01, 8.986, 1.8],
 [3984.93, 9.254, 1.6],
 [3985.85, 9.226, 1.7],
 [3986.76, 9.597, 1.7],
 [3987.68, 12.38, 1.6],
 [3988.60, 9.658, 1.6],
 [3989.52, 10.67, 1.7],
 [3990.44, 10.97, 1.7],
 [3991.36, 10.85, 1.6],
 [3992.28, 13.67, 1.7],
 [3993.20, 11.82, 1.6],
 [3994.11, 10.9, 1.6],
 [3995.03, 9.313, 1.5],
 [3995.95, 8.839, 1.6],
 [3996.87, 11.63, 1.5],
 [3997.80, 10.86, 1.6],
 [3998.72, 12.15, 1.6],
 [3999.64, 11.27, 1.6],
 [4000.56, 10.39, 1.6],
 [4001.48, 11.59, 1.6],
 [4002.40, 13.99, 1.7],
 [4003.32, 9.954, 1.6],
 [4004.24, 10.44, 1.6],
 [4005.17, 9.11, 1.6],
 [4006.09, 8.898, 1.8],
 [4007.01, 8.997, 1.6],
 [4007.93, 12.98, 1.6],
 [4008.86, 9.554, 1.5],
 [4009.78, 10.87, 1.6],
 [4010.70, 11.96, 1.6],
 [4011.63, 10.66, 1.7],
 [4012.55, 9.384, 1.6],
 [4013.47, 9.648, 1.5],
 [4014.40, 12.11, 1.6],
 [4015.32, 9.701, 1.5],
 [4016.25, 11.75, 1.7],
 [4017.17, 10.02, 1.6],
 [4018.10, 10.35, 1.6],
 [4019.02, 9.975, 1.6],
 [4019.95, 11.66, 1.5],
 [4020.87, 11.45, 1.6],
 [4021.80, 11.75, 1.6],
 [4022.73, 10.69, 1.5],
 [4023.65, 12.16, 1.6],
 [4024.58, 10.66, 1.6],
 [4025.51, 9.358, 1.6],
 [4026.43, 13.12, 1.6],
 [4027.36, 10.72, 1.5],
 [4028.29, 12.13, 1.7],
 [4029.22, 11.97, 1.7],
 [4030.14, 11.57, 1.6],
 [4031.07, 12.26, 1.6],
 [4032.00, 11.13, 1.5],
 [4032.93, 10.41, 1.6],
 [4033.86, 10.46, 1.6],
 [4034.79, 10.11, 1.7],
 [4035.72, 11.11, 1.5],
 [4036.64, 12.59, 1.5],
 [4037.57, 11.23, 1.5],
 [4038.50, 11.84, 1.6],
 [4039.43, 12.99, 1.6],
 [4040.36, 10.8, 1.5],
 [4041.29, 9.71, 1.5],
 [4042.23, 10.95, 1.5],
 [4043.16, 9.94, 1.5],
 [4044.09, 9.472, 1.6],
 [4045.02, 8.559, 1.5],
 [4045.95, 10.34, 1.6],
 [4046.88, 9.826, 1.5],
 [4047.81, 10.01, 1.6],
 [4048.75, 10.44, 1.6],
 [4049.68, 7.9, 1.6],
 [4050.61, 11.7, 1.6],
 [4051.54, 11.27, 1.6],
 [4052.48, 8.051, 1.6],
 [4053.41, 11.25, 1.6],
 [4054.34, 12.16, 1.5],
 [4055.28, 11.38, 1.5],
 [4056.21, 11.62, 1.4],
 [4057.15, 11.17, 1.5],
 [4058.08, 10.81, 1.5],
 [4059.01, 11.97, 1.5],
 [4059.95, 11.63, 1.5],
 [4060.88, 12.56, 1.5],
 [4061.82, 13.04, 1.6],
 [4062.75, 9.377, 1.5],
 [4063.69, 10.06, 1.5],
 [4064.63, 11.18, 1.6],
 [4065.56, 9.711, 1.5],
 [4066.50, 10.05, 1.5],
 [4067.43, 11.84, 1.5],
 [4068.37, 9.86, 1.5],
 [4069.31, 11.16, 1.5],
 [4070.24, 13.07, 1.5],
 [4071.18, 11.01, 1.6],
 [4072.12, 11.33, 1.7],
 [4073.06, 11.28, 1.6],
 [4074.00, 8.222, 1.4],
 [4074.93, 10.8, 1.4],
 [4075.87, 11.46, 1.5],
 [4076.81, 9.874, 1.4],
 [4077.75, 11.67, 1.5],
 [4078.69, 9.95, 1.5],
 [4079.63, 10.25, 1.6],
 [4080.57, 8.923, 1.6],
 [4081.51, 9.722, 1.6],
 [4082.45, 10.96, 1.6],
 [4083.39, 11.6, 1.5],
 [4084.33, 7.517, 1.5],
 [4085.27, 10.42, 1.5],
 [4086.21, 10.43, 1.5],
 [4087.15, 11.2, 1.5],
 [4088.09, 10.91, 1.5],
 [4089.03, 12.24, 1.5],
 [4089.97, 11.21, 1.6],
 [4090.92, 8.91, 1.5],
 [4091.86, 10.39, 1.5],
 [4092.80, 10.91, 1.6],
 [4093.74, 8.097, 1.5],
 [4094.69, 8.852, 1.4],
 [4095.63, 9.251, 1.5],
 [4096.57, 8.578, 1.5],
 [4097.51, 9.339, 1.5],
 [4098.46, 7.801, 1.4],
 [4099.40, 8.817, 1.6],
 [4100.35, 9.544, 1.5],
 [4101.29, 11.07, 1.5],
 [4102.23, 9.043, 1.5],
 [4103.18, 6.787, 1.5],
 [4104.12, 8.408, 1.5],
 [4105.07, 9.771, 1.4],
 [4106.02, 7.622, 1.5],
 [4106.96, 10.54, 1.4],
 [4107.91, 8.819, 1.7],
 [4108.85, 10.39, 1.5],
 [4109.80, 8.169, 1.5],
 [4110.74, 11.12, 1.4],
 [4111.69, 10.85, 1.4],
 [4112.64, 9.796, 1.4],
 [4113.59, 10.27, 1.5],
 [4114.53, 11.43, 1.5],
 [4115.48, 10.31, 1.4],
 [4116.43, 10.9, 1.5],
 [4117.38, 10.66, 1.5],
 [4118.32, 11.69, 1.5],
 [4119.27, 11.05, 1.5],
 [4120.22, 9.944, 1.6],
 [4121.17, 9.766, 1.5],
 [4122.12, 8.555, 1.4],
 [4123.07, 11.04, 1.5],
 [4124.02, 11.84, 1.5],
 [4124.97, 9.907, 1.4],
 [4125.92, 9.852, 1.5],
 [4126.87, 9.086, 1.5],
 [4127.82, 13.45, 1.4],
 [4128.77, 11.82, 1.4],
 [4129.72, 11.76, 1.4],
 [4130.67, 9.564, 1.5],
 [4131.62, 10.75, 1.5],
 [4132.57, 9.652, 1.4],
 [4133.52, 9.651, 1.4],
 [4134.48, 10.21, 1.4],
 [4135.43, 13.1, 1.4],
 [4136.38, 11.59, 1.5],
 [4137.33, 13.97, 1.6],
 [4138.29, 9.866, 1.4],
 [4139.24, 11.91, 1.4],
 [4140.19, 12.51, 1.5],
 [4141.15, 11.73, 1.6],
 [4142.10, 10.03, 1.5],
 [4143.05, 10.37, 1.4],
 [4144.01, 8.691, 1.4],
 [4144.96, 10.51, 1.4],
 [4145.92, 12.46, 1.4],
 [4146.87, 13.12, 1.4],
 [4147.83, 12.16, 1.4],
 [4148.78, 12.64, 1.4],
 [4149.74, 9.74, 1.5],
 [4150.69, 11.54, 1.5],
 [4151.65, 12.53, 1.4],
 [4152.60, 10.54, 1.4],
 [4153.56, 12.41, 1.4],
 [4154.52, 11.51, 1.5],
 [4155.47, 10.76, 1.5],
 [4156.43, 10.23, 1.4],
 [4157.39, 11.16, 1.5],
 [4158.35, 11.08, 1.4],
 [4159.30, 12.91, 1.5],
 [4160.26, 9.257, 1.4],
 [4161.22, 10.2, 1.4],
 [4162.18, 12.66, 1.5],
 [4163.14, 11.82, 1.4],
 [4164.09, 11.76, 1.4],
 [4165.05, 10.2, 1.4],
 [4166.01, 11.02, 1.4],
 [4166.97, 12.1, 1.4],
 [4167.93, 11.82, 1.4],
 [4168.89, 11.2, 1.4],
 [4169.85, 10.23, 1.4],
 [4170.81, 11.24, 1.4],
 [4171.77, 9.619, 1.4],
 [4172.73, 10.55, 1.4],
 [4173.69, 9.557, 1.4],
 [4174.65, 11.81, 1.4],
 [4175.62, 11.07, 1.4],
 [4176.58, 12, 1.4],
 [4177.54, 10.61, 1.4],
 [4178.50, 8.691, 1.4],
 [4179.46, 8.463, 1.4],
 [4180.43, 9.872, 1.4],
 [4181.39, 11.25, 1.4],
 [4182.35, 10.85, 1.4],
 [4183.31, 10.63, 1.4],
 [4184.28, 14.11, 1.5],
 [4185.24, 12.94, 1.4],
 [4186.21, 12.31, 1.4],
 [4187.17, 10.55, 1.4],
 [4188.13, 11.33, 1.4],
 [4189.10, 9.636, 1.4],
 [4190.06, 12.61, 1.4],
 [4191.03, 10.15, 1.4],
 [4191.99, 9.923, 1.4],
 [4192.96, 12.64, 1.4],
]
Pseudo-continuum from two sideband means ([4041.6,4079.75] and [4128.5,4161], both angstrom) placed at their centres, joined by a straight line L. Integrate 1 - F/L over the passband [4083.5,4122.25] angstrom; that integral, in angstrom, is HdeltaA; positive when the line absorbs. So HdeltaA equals 4.01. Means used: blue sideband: 10.7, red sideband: 11.2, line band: 9.82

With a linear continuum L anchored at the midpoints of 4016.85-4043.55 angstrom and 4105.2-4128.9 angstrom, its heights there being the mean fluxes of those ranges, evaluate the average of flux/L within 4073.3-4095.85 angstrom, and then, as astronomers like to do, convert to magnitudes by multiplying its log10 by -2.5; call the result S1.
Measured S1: 0.05 mag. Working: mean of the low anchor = 11.1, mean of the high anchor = 10.3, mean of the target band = 10.2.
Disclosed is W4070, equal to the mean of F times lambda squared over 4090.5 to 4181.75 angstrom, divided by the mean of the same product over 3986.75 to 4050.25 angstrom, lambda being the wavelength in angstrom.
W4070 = 1.03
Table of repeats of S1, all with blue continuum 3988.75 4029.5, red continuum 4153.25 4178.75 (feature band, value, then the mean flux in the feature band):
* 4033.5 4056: 0.03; 10.6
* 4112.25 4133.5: 0.04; 10.6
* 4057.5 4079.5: 0.00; 10.9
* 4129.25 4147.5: -0.01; 11.1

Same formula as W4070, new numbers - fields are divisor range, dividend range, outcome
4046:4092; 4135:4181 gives 1.09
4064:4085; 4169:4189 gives 1.09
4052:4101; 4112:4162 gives 1.08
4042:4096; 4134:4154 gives 1.14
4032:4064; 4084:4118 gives 0.93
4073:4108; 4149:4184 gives 1.16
